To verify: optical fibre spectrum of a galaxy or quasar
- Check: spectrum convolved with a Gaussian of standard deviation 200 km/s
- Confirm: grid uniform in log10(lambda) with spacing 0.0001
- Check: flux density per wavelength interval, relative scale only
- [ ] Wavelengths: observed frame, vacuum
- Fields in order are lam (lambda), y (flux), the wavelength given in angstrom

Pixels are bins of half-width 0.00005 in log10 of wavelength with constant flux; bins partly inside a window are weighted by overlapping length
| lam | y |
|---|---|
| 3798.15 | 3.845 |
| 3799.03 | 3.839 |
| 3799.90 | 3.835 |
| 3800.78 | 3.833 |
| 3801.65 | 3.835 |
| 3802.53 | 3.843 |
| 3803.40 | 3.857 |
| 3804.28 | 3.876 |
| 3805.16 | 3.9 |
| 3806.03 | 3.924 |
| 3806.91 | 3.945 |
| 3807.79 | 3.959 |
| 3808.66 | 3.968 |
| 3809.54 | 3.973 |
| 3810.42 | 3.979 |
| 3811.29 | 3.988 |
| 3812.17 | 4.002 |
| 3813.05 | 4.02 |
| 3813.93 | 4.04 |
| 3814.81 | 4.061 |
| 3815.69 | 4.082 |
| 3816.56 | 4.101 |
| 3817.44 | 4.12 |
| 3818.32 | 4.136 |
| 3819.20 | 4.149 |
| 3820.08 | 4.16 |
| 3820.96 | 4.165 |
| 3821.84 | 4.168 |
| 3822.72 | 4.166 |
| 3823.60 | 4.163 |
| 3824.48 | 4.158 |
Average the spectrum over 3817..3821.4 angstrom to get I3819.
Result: 4.14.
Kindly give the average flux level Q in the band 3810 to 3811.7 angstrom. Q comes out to 4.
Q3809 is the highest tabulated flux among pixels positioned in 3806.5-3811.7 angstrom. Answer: 3.988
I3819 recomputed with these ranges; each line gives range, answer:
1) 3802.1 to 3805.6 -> 3.87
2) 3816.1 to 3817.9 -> 4.13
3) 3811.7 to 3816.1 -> 4.03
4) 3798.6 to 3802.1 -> 3.84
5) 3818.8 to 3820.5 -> 4.15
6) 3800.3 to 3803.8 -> 3.84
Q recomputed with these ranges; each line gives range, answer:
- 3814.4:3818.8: 4.1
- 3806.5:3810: 3.96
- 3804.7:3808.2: 3.93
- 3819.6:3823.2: 4.16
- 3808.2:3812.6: 3.99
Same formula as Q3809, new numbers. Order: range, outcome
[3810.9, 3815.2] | 4.061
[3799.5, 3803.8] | 3.857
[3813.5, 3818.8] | 4.136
